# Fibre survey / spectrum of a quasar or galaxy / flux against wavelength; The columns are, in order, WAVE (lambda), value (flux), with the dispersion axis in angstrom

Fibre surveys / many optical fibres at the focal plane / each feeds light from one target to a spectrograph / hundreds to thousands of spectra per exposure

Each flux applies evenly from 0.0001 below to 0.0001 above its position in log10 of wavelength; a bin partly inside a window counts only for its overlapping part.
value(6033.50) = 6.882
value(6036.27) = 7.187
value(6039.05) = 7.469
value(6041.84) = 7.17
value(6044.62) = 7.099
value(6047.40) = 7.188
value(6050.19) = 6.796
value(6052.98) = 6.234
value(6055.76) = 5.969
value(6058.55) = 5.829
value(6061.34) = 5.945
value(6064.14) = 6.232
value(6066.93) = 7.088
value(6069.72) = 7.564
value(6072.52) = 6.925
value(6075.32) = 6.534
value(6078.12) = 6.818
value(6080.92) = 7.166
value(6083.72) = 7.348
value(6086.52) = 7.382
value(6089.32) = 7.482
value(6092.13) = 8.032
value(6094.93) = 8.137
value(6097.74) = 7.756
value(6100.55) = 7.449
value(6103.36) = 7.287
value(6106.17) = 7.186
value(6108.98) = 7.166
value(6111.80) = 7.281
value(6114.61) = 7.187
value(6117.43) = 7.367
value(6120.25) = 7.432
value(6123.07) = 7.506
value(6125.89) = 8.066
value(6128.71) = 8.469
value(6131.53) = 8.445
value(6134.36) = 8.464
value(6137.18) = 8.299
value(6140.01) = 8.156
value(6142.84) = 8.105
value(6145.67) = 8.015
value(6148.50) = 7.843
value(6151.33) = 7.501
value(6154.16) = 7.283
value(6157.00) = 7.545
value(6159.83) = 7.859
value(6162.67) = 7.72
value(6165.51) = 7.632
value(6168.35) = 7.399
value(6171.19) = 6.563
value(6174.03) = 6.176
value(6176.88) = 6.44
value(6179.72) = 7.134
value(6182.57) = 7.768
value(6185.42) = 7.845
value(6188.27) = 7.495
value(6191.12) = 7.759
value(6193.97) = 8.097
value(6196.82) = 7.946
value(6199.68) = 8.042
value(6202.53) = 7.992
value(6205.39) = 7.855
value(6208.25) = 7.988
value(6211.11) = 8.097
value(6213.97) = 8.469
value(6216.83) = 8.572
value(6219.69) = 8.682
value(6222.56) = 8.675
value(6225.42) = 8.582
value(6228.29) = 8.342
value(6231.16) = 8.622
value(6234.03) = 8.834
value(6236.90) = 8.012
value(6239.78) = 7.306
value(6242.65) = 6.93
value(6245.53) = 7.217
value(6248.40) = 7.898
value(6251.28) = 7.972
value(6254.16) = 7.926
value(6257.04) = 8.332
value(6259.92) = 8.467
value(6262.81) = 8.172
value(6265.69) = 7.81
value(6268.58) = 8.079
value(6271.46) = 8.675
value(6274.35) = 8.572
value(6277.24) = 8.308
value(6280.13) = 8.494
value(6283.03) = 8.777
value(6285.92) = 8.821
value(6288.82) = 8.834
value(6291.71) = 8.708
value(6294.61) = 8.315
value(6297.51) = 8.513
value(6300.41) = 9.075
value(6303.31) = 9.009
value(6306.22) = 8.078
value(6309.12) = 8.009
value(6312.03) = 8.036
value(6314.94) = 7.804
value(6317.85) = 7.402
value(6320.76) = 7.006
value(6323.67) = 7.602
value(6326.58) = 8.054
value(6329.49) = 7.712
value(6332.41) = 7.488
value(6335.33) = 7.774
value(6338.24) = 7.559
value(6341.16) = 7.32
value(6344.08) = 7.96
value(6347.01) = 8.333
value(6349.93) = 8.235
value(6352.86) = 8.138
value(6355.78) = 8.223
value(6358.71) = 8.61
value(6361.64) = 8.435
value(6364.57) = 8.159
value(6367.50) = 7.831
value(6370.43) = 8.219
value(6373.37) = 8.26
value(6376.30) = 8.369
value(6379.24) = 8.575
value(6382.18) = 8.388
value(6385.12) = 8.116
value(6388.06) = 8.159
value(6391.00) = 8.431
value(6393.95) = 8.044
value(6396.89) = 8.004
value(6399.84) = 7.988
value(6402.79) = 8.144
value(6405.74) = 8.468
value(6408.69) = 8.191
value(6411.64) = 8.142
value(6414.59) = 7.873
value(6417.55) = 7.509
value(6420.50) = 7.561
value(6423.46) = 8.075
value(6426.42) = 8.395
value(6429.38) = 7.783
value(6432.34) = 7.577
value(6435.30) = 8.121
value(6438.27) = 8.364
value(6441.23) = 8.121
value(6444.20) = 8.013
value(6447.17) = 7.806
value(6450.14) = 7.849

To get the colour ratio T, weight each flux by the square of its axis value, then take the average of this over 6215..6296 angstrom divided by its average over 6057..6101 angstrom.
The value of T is 1.24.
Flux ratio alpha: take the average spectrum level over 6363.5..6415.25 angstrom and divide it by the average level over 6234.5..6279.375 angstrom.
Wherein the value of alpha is 1.0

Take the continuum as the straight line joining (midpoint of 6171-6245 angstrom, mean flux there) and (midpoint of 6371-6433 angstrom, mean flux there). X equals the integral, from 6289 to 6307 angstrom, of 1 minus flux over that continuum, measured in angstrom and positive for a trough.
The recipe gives -1.5 angstrom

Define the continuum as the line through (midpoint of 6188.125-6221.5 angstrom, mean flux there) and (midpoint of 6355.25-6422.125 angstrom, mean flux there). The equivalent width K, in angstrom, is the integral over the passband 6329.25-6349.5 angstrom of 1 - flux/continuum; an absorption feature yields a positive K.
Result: 1.0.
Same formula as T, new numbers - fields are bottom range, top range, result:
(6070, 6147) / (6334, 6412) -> 1.17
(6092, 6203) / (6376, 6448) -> 1.15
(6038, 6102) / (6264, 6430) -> 1.27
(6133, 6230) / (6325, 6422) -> 1.09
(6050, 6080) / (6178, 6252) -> 1.28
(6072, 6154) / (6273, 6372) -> 1.14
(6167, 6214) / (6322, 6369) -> 1.11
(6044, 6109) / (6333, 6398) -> 1.27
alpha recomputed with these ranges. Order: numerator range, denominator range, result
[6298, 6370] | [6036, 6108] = 1.14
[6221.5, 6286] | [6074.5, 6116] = 1.11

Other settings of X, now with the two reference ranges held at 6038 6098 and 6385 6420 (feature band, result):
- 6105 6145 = -3.49 angstrom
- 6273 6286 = -1.52 angstrom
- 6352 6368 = -0.65 angstrom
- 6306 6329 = 0.20 angstrom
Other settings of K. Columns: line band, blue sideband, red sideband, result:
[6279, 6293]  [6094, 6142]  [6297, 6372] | -1.4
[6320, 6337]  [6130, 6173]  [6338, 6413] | 1.0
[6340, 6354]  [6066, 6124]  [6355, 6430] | 0.0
